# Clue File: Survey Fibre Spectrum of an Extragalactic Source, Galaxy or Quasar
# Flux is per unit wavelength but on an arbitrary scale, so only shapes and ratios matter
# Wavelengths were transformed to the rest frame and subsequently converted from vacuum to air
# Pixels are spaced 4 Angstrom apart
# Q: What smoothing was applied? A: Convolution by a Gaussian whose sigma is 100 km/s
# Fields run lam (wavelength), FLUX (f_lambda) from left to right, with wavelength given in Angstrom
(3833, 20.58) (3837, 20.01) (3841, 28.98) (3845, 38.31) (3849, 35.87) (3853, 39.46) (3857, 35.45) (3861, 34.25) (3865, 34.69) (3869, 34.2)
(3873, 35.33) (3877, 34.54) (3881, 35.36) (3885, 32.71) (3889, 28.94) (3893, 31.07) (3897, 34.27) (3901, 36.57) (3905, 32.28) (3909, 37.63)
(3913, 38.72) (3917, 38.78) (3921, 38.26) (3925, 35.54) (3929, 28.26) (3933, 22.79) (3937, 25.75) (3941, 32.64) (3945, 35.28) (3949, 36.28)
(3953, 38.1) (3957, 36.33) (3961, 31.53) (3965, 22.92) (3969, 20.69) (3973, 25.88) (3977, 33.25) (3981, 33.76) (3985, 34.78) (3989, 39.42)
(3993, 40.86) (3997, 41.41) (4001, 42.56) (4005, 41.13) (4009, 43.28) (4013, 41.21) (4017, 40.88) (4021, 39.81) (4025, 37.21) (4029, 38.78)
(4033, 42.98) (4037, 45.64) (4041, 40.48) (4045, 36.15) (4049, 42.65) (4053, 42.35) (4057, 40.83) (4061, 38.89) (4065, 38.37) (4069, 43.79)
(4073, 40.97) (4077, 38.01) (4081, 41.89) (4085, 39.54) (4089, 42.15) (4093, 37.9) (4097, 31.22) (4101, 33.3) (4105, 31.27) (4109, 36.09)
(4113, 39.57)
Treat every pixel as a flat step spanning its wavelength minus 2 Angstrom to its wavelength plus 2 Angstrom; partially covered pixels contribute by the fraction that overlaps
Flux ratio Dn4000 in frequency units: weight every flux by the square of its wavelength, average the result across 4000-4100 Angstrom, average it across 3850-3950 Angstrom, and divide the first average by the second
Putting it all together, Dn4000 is 1.3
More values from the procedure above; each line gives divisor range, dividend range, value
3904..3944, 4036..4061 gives 1.32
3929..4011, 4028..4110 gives 1.22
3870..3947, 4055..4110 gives 1.25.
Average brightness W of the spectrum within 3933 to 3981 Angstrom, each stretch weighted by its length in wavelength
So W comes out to 30.6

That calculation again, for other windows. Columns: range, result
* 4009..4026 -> 40.3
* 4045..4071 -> 40.8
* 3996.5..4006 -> 41.8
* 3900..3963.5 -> 33.9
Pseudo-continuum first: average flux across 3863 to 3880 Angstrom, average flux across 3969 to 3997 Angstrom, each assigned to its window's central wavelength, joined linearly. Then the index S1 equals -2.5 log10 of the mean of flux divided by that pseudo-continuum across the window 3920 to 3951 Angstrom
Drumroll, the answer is 0.09 mag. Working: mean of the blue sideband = 34.7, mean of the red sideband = 34.1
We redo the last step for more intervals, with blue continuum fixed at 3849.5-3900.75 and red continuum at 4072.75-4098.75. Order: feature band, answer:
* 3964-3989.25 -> 0.222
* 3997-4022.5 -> -0.121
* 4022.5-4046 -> -0.075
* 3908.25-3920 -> -0.098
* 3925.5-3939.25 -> 0.305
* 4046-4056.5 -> -0.099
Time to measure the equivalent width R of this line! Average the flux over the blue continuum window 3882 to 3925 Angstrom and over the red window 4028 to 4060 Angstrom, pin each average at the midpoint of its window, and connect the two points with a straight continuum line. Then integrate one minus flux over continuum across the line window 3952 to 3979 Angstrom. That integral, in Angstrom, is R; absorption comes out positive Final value 5.9 Angstrom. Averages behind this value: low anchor 35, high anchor 41.2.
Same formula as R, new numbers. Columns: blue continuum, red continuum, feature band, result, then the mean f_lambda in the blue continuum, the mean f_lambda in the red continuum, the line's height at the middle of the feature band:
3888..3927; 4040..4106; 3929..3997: 8.4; 35.4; 38.9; 36.6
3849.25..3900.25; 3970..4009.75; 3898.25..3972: 6.4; 34.3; 37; 35.7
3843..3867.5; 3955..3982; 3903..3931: -2.9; 36.3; 29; 32.3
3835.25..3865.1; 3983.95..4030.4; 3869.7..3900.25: 1.4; 33.4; 40.2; 34.9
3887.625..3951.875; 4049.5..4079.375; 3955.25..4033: 2.0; 33.4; 40.6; 37.1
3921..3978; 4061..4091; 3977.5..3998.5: -2.5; 30.6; 40.6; 33.6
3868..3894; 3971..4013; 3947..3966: 1.4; 33.2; 37.8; 36.3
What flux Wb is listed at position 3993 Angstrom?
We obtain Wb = 40.86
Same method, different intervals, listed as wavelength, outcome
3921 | 38.26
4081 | 41.89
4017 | 40.88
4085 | 39.54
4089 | 42.15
